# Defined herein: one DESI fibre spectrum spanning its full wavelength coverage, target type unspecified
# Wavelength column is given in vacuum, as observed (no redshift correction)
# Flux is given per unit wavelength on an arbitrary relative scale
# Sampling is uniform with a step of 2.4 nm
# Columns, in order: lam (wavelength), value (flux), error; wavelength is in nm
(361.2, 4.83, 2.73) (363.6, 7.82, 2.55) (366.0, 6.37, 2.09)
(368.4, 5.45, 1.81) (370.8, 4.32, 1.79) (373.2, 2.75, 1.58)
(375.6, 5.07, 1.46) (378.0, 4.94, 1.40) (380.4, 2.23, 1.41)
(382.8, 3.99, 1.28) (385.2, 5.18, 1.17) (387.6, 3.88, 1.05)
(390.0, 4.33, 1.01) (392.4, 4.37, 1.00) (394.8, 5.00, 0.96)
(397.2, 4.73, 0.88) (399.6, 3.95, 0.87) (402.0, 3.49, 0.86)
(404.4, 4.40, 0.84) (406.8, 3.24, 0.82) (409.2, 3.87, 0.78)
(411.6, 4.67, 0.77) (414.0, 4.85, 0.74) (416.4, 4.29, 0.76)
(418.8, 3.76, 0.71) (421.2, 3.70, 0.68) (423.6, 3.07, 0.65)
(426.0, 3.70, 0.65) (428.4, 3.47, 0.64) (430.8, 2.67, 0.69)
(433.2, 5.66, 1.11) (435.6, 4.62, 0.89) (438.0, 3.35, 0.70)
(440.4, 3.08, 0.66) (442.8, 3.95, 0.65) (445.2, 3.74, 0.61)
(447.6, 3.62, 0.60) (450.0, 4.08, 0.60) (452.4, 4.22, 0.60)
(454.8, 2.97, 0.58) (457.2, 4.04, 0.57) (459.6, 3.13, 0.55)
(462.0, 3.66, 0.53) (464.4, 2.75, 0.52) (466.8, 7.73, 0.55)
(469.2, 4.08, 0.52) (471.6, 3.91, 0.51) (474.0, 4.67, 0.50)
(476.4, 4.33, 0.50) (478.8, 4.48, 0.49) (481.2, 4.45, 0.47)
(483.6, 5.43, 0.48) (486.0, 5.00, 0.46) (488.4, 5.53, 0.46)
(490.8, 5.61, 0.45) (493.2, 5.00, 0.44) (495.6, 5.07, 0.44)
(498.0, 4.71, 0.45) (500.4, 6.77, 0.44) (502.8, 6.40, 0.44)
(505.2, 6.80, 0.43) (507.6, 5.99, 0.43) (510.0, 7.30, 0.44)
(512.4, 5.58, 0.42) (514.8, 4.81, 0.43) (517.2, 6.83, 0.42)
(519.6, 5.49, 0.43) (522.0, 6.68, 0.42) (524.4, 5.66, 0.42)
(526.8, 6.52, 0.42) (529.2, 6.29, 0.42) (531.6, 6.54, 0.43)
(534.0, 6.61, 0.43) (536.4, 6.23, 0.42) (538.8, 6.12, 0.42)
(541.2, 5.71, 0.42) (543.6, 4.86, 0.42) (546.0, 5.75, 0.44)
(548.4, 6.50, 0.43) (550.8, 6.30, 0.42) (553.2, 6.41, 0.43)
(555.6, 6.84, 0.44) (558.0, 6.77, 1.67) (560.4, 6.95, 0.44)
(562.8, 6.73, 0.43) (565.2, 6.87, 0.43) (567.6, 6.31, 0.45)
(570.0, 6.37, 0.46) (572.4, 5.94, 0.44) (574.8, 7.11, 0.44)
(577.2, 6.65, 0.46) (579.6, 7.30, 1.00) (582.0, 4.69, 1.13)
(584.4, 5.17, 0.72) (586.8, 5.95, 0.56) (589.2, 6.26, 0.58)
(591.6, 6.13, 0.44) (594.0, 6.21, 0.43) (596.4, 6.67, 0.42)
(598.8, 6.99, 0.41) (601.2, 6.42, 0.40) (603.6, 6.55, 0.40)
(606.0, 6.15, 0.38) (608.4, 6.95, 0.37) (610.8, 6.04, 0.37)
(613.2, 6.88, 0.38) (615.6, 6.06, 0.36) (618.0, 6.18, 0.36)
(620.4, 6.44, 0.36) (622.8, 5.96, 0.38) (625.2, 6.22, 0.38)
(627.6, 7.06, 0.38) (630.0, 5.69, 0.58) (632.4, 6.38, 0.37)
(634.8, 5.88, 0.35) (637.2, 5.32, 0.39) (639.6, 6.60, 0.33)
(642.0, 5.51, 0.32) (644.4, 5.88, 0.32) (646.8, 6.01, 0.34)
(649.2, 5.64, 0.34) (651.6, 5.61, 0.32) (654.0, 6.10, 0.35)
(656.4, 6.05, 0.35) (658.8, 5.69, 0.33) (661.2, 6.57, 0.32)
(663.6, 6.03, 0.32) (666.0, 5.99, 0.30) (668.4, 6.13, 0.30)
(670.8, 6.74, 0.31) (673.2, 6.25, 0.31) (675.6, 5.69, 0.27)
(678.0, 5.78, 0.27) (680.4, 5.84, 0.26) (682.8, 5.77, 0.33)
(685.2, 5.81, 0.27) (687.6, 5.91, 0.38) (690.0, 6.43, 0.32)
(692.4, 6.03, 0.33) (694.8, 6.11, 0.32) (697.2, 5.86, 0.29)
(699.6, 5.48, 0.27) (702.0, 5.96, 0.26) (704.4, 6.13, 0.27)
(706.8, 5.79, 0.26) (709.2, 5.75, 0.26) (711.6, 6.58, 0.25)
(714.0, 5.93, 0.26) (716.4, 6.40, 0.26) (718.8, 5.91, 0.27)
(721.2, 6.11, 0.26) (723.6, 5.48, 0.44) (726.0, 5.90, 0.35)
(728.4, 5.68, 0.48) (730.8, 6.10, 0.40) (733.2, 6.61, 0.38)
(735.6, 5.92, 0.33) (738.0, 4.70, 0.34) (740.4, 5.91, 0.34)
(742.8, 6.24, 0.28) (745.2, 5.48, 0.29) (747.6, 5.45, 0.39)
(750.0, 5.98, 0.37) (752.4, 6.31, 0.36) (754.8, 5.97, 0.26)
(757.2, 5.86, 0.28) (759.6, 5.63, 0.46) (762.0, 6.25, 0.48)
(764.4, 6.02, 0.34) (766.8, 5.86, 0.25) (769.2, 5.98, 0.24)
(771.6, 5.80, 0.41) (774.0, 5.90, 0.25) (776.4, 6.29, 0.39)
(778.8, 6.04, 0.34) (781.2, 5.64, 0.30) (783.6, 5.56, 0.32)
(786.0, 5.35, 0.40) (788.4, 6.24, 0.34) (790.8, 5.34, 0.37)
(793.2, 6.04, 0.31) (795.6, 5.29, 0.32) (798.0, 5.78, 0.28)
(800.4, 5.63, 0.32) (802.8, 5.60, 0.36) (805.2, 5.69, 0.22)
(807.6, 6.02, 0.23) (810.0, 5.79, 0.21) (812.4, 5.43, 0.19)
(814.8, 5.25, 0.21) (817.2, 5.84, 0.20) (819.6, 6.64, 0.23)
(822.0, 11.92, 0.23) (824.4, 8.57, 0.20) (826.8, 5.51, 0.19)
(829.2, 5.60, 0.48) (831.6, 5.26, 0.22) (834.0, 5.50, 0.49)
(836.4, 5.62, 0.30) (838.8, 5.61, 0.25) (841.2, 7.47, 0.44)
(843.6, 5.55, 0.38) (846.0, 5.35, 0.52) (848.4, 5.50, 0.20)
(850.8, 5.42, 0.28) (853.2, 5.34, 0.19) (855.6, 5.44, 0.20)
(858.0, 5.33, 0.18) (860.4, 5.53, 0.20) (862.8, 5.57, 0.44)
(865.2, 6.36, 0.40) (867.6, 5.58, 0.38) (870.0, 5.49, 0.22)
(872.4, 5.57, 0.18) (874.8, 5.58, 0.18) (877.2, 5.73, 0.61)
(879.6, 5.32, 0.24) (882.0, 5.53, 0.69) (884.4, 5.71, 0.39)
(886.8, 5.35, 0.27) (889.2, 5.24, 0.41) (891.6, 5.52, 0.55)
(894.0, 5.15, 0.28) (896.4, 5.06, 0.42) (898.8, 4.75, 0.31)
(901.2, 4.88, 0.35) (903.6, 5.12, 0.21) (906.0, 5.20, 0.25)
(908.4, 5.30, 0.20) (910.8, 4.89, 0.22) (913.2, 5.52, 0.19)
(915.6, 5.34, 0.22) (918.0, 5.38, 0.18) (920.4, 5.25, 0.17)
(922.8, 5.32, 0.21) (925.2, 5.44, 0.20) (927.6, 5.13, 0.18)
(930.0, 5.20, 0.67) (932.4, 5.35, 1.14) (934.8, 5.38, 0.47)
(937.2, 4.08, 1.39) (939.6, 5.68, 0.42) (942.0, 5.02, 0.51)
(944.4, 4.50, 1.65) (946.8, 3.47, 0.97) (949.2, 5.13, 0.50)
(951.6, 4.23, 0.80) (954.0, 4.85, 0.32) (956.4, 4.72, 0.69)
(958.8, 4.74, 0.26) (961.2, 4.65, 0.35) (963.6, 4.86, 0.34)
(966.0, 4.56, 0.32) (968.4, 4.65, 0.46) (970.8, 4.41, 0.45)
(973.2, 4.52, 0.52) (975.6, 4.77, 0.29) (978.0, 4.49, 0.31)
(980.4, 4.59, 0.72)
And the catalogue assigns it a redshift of 0.251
